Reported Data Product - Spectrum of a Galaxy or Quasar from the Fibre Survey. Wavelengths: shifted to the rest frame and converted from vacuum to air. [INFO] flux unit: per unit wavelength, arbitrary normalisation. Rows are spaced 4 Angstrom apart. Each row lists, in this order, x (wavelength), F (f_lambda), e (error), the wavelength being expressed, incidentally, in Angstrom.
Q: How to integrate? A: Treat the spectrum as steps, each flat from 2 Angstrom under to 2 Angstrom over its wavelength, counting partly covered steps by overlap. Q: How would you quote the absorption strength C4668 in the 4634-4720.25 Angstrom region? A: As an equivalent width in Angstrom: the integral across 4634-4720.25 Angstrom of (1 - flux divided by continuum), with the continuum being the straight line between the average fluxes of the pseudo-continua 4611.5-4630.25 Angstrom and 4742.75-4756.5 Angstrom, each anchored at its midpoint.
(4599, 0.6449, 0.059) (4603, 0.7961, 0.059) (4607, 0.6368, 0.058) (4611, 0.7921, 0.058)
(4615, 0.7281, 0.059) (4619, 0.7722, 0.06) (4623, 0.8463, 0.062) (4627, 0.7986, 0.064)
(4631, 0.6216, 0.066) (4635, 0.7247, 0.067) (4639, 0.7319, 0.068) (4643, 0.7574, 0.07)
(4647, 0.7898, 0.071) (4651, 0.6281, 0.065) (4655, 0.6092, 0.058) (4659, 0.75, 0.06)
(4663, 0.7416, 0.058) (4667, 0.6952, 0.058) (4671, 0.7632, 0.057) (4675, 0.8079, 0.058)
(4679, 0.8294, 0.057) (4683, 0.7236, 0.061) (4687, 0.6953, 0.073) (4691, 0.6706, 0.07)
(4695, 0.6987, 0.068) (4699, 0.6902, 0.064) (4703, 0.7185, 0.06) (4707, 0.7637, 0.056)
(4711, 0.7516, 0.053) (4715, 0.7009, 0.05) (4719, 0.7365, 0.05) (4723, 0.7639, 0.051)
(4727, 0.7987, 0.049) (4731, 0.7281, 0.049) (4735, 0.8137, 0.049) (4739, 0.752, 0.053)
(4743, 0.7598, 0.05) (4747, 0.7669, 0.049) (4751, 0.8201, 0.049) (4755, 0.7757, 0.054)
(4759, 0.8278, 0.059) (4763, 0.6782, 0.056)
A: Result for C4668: 5.9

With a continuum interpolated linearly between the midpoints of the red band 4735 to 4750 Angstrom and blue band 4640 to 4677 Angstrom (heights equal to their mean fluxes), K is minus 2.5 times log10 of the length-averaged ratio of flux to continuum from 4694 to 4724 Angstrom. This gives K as 0.04 mag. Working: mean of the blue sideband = 0.727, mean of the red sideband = 0.771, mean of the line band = 0.728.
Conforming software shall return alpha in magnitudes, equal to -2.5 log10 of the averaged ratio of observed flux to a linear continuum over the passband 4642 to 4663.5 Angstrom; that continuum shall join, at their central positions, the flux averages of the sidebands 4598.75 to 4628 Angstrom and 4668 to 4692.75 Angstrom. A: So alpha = 0.06 mag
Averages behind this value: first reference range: 0.757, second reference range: 0.747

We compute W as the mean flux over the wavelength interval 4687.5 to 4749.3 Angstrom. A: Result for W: 0.74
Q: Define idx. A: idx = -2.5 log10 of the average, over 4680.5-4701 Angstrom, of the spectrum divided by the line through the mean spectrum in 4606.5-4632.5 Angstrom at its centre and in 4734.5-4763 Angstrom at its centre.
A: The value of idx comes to 0.10 mag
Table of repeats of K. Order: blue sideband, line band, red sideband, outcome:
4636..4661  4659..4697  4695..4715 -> -0.03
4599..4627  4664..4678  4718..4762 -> 0.01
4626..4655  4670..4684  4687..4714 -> -0.11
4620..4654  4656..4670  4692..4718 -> 0.01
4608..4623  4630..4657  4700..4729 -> 0.09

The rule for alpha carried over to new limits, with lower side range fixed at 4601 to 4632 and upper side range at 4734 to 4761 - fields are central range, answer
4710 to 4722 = 0.07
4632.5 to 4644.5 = 0.04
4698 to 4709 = 0.07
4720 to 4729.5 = 0.01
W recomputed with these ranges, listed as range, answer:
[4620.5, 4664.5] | 0.728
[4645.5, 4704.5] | 0.72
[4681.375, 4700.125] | 0.695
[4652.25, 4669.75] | 0.699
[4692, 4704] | 0.698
